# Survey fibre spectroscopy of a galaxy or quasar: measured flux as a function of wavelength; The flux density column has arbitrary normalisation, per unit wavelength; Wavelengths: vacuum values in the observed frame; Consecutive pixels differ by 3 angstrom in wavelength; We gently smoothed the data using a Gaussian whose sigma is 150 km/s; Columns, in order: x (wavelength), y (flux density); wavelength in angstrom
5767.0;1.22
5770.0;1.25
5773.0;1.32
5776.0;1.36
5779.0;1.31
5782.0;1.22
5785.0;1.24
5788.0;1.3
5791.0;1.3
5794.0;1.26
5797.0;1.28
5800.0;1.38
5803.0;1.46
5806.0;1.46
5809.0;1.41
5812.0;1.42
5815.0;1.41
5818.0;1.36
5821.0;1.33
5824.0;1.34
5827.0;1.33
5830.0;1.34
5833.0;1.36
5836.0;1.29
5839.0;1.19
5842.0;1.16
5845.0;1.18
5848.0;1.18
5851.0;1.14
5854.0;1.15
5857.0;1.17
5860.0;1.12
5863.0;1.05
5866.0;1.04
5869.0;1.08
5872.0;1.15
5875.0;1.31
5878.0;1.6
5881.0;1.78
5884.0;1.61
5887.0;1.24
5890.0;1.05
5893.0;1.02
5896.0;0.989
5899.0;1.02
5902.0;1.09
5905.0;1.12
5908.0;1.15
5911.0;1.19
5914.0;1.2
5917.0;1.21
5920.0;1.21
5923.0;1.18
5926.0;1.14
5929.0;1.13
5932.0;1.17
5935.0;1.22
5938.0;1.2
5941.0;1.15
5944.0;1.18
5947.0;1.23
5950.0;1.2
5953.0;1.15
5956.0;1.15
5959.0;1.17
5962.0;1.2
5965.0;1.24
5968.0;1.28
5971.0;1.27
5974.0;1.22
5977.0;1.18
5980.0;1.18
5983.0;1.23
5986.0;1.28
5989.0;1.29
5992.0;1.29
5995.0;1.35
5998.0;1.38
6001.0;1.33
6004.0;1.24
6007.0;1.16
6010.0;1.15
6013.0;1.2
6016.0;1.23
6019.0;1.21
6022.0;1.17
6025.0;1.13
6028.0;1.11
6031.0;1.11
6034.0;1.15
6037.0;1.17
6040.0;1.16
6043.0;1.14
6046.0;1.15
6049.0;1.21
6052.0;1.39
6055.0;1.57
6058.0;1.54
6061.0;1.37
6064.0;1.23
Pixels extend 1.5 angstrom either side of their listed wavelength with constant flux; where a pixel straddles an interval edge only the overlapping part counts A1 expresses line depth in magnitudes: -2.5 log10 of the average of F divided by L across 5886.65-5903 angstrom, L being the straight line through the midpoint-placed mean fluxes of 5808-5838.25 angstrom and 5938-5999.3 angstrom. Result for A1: 0.22 mag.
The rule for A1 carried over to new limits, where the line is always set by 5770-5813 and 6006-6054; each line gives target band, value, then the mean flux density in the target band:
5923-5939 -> 0.07 mag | 1.17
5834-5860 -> 0.10 mag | 1.18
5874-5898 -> -0.04 mag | 1.32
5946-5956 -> 0.04 mag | 1.19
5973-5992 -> -0.02 mag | 1.23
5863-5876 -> 0.14 mag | 1.13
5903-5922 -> 0.07 mag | 1.18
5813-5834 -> -0.03 mag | 1.35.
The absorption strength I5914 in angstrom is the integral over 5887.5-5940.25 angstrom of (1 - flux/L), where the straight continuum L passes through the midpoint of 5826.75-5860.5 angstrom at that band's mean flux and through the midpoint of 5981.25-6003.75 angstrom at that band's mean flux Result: 5.0 angstrom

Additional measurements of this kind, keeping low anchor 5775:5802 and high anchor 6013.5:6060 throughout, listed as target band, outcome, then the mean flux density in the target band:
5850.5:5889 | 0.3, 1.27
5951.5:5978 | 0.9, 1.21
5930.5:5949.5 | 1.0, 1.19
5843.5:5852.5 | 0.8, 1.17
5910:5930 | 1.3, 1.18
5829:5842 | 0.1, 1.28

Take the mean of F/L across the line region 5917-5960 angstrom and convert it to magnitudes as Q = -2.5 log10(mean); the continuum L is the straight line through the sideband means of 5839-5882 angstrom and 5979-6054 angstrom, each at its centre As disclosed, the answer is 0.03 mag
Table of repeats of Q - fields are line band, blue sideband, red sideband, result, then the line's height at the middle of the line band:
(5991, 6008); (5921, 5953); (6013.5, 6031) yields -0.111 mag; 1.17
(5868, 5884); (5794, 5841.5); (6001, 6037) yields -0.093 mag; 1.3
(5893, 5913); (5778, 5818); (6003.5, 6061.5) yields 0.183 mag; 1.29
